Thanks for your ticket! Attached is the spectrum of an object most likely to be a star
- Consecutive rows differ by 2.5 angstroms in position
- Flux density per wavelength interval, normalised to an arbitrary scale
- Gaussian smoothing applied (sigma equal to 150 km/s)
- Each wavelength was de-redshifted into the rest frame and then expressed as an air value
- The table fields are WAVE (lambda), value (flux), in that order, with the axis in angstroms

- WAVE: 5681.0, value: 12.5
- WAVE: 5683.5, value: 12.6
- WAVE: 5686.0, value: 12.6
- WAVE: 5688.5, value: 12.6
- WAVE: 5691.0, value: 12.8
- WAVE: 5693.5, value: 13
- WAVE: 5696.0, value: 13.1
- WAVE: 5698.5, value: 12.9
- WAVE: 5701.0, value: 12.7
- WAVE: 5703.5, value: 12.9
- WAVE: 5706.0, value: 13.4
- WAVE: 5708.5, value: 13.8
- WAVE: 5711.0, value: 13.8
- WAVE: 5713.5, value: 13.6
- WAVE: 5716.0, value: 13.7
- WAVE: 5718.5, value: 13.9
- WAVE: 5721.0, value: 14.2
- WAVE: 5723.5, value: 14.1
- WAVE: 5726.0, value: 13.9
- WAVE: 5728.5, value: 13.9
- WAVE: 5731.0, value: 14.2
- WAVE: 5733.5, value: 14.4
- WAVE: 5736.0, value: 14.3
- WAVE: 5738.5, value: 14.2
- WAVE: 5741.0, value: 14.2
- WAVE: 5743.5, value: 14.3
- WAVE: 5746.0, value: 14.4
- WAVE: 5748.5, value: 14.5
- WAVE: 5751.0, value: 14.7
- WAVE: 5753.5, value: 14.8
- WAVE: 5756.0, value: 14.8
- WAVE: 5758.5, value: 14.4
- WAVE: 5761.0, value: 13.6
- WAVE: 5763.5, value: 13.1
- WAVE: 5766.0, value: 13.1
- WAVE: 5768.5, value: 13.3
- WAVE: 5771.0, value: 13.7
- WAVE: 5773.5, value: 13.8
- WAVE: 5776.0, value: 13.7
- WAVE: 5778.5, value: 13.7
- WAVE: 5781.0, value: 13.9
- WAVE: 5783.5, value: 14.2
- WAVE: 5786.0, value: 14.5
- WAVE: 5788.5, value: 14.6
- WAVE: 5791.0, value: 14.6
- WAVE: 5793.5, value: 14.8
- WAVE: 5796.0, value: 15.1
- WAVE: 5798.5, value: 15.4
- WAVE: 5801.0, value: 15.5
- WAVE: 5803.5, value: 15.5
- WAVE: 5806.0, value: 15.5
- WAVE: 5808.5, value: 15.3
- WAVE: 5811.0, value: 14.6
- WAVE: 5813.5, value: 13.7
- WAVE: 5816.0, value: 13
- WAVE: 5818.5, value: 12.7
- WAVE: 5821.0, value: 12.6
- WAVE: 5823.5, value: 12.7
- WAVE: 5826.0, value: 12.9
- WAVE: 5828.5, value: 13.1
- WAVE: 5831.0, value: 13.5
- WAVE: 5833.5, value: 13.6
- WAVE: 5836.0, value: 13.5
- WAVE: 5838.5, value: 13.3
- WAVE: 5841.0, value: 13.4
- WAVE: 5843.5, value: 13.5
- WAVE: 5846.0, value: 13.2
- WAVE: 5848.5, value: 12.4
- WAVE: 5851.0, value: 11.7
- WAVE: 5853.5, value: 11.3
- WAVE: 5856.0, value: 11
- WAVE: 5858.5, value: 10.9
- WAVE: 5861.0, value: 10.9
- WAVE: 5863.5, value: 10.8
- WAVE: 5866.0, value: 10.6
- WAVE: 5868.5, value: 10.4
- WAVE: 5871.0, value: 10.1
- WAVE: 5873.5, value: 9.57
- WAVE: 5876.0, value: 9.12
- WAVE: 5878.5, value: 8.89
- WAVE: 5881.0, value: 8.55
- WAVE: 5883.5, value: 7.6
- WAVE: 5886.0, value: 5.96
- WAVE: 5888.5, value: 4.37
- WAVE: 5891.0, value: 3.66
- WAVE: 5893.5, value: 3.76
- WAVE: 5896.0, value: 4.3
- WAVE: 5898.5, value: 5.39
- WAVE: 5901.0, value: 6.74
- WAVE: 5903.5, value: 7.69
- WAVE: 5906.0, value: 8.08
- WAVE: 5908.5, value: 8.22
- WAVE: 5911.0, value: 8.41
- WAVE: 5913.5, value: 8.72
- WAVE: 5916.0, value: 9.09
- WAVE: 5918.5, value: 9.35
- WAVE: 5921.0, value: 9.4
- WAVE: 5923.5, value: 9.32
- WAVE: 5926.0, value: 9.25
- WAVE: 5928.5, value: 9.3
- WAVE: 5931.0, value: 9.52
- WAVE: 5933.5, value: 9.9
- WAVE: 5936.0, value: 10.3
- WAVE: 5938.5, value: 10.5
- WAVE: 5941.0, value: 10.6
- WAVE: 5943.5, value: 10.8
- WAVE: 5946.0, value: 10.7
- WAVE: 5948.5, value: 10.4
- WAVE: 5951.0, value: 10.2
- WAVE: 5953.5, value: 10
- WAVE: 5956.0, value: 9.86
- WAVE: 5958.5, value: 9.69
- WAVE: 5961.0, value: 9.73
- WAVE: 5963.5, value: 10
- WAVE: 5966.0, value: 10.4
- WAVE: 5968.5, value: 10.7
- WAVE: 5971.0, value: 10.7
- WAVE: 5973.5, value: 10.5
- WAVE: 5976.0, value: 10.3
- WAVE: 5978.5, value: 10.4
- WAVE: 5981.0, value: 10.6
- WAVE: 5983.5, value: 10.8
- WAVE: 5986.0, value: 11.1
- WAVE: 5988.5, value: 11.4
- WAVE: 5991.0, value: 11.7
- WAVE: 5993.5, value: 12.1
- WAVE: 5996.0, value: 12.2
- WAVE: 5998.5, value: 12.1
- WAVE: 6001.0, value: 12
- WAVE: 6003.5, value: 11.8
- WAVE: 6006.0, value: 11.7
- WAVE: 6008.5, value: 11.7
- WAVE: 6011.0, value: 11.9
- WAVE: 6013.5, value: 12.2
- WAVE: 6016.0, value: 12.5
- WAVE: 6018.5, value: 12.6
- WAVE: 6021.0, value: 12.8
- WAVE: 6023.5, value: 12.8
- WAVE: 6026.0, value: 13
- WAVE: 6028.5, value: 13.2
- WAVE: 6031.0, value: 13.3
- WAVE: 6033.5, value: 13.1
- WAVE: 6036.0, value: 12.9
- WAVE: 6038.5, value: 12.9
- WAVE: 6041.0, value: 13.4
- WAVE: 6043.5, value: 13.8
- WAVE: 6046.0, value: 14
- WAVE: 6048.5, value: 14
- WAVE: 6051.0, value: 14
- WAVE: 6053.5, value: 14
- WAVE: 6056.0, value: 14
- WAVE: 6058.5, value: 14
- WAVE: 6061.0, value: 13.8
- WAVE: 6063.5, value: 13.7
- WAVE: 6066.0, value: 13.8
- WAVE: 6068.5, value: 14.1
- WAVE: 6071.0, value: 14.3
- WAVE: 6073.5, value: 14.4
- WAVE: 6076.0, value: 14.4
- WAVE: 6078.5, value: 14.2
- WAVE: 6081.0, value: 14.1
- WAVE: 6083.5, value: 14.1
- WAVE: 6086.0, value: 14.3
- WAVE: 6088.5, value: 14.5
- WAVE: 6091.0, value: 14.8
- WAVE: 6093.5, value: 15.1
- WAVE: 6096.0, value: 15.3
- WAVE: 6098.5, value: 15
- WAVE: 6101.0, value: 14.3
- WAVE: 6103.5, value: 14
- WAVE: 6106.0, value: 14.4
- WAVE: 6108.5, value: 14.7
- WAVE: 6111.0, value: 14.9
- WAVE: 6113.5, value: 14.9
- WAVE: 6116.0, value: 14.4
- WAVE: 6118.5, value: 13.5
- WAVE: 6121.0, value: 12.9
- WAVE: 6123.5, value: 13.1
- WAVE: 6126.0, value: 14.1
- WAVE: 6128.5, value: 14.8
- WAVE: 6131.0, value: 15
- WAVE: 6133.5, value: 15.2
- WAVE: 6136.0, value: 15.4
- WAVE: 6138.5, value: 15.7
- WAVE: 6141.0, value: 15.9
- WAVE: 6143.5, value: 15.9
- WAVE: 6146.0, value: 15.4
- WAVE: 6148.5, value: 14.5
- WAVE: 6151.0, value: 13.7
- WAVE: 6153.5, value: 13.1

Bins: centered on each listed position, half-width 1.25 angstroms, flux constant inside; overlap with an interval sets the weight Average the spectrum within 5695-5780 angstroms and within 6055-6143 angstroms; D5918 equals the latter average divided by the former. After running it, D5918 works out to 1.04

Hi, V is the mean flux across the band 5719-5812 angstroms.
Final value 14.3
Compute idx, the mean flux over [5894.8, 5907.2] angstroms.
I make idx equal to 6.44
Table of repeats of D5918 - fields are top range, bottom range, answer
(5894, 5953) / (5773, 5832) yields 0.63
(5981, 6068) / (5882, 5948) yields 1.57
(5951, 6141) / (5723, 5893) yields 1.02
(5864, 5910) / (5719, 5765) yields 0.52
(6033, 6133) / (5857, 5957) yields 1.61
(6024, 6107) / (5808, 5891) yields 1.24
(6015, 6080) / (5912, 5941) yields 1.42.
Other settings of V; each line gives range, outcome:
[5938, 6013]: 10.9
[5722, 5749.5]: 14.2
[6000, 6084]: 13.3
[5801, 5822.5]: 14.2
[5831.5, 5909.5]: 9.48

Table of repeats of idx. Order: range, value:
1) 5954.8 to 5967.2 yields 9.93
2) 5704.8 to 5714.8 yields 13.7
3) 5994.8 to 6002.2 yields 12.1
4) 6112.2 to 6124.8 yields 13.8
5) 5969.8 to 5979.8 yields 10.5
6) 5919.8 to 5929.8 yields 9.32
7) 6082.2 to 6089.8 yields 14.3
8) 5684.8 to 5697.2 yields 12.8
